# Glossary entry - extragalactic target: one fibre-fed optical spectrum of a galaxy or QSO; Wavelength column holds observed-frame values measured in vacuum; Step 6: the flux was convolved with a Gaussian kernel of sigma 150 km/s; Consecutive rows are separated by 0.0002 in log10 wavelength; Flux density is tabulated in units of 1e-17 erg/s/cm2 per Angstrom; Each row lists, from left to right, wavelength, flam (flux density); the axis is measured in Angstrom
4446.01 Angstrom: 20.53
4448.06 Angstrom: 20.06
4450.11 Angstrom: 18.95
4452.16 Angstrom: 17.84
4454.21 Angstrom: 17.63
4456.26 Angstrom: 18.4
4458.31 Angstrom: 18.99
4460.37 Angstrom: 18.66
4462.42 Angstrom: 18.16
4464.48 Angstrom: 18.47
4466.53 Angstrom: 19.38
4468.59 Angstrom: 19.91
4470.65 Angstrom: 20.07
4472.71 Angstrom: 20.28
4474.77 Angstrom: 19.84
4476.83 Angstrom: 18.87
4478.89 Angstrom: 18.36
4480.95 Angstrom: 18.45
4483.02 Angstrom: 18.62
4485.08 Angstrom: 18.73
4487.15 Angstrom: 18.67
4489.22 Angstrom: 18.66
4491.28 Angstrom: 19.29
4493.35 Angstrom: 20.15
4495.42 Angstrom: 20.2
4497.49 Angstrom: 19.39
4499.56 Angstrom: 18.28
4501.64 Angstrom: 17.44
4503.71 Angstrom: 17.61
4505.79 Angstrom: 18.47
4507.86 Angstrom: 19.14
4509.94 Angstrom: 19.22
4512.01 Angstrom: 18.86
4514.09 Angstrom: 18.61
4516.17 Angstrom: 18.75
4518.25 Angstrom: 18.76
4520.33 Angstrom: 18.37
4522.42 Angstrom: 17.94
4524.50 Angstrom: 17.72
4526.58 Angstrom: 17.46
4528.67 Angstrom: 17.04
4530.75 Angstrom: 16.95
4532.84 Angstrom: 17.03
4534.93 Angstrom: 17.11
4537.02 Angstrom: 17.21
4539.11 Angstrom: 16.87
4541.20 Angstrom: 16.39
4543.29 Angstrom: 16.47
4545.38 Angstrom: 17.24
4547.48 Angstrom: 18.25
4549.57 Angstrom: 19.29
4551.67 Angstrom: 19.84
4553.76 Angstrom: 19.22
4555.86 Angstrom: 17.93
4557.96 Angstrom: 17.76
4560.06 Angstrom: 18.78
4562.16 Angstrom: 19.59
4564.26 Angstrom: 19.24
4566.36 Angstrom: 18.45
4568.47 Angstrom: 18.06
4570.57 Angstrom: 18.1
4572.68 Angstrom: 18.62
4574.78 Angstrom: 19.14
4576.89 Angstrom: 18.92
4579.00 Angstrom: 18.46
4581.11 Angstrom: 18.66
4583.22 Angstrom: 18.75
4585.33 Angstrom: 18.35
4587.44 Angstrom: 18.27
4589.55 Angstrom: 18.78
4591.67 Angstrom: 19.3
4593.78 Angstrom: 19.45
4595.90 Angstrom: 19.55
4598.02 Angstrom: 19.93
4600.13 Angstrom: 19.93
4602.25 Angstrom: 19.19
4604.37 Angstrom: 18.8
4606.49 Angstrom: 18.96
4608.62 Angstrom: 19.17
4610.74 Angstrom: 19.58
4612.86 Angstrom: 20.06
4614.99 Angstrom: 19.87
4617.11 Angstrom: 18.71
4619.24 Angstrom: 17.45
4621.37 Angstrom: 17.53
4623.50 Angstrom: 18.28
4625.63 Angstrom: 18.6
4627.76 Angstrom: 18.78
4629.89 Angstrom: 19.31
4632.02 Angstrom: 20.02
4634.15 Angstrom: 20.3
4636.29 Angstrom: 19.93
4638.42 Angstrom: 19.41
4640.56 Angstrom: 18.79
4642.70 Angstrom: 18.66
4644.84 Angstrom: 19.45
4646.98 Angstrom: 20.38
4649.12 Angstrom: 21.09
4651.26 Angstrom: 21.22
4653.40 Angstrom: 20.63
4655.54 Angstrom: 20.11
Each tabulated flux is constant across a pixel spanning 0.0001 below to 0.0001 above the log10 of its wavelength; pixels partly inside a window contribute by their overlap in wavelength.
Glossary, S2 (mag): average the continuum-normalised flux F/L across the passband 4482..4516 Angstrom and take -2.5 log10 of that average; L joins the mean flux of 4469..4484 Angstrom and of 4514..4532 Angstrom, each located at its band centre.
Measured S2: -0.01 mag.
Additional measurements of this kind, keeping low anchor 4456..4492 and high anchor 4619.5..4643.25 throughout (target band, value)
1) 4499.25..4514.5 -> 0.03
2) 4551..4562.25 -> 0.01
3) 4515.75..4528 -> 0.05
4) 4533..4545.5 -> 0.13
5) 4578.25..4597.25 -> 0.01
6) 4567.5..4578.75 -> 0.03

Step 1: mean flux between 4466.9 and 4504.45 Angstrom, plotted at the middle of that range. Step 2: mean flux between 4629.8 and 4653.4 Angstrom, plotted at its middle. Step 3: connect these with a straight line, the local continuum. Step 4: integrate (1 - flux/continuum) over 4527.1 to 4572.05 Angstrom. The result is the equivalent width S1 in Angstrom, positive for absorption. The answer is 3.4 Angstrom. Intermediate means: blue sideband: 19.1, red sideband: 19.9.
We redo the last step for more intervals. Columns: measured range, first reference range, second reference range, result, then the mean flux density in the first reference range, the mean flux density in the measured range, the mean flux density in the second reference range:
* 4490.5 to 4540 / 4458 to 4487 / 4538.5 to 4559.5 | 0.6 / 19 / 18.2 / 18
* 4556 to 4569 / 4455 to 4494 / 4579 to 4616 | 0.4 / 19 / 18.6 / 19.2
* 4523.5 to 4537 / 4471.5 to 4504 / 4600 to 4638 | 1.3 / 19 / 17.2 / 19.1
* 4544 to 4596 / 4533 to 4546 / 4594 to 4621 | -2.2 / 16.9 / 18.7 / 19.2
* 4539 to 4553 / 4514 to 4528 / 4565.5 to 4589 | 0.4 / 18.2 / 17.9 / 18.5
